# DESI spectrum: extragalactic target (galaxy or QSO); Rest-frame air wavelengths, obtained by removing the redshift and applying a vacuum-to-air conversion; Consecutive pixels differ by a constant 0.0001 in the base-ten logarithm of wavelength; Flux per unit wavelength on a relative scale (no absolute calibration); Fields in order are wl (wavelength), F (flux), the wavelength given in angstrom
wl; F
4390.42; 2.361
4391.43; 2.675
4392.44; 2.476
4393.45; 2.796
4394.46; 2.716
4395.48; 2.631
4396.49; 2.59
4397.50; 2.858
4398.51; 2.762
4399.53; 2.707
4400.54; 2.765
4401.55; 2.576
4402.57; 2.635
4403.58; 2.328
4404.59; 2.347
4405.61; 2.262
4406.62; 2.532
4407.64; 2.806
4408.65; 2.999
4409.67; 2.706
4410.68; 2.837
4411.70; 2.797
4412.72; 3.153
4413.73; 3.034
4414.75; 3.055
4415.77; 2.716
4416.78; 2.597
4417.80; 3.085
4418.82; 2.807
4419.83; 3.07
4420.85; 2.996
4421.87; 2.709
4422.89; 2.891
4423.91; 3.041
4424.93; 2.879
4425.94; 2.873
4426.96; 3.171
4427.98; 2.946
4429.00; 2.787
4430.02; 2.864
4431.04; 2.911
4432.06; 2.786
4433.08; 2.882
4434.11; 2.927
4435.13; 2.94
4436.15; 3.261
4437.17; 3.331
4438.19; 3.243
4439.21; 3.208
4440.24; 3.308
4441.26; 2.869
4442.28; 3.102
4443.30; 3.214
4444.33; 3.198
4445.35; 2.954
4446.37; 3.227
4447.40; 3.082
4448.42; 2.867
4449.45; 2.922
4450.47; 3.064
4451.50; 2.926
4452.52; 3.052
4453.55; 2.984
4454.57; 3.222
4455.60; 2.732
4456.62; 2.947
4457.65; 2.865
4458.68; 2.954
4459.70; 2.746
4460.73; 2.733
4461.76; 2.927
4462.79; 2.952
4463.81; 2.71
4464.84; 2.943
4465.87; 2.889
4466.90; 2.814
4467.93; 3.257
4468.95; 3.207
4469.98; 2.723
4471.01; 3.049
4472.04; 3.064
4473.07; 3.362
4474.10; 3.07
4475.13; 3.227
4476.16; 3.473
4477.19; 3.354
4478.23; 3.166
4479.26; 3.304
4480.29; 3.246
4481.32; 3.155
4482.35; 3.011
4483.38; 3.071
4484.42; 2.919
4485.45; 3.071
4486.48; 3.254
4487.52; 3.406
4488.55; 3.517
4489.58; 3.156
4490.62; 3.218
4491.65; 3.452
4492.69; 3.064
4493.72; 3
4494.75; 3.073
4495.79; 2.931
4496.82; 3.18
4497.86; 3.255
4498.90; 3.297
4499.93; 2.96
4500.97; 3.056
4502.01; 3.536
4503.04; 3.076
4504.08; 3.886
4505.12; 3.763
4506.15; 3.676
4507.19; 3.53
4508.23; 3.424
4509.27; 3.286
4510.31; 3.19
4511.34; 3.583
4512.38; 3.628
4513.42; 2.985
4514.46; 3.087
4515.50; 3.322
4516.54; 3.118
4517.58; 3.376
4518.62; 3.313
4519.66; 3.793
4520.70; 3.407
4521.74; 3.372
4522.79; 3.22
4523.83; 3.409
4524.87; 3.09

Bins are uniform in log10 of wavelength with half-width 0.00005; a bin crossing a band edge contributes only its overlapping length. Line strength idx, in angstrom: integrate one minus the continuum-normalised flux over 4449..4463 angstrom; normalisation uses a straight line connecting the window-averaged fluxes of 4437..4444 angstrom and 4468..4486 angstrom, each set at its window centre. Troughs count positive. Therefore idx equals 1.0 angstrom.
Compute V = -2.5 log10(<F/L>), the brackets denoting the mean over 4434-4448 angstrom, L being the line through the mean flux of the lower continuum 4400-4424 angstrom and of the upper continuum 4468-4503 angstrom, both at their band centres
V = -0.07 mag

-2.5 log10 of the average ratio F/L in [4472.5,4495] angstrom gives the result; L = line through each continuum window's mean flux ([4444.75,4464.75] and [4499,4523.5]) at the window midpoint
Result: -0.02 mag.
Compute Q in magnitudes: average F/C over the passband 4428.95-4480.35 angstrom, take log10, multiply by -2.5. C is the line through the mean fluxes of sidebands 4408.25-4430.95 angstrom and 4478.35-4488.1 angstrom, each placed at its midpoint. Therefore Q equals 0.004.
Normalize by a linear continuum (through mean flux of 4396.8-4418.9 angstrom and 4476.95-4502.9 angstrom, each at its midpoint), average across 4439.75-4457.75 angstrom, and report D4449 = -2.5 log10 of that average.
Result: -0.03 mag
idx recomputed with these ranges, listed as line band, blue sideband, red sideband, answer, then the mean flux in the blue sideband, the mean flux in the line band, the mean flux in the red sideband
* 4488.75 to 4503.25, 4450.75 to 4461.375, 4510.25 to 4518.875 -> 0.0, 2.92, 3.17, 3.3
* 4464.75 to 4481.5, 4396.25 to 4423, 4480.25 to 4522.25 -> -0.1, 2.76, 3.14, 3.29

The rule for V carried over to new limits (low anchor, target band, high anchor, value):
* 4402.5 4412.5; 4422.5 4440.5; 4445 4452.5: -0.06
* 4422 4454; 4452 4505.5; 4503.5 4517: 0.04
